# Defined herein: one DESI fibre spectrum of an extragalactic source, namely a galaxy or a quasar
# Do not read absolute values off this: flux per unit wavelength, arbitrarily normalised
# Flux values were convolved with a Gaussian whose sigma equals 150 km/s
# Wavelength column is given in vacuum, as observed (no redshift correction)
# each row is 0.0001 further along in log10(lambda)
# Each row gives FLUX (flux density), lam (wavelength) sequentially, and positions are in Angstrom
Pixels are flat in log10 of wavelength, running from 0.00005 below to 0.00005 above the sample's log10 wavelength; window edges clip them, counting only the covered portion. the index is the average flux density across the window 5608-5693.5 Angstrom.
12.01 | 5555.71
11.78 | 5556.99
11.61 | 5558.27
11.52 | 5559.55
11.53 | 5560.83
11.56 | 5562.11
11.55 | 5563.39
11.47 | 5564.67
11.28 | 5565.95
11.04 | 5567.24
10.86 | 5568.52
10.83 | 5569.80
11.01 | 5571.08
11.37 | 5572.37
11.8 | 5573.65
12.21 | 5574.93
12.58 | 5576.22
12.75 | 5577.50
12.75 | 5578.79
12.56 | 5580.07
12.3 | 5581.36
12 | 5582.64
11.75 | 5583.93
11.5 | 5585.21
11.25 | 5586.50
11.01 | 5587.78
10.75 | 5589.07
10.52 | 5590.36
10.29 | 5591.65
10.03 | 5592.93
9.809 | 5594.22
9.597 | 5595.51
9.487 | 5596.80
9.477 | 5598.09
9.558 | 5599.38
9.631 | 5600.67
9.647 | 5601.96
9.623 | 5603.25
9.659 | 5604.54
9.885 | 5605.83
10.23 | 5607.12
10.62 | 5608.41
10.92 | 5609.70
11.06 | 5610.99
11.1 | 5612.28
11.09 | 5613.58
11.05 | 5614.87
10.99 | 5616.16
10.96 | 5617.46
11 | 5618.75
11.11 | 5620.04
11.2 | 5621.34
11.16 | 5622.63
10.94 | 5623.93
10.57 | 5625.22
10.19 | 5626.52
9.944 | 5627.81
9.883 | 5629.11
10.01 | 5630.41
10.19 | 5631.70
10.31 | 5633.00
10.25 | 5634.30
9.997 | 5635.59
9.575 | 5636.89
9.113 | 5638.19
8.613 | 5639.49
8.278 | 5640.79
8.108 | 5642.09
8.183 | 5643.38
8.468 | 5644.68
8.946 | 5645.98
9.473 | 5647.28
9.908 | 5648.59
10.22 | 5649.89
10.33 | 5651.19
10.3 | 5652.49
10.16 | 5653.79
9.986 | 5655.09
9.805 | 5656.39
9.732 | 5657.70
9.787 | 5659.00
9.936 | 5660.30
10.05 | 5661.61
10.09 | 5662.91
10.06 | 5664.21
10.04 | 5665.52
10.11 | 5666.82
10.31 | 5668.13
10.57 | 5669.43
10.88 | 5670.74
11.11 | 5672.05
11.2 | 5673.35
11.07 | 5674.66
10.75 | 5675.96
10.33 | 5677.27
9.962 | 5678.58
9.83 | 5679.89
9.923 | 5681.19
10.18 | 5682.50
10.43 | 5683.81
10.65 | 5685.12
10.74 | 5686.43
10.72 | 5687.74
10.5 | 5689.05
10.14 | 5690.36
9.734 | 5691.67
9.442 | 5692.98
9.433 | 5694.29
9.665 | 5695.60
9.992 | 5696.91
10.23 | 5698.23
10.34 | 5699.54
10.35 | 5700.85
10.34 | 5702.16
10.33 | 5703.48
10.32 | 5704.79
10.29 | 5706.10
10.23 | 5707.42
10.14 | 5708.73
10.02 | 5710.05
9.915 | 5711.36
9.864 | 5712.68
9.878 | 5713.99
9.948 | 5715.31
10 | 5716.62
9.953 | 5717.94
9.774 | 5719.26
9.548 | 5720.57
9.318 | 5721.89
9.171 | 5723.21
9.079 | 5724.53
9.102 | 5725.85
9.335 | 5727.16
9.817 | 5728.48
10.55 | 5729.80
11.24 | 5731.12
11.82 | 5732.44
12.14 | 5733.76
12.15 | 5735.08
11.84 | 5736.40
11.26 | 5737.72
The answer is 10.2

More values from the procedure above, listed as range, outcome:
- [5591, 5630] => 10.4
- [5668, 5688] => 10.5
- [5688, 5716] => 10.1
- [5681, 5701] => 10.2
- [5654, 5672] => 10.1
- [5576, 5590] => 11.9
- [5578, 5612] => 10.6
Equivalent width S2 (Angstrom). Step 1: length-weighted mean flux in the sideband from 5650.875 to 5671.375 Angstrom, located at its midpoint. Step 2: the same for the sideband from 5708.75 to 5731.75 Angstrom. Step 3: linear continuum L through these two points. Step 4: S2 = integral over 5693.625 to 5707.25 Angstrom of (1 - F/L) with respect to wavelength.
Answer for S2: -0.30 Angstrom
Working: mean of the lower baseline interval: 10.1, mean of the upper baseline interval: 9.8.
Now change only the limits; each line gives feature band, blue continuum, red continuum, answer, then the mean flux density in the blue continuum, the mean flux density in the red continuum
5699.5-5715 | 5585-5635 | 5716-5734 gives -0.1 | 10.4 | 10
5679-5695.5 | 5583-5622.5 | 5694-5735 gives 0.1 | 10.5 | 10.1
